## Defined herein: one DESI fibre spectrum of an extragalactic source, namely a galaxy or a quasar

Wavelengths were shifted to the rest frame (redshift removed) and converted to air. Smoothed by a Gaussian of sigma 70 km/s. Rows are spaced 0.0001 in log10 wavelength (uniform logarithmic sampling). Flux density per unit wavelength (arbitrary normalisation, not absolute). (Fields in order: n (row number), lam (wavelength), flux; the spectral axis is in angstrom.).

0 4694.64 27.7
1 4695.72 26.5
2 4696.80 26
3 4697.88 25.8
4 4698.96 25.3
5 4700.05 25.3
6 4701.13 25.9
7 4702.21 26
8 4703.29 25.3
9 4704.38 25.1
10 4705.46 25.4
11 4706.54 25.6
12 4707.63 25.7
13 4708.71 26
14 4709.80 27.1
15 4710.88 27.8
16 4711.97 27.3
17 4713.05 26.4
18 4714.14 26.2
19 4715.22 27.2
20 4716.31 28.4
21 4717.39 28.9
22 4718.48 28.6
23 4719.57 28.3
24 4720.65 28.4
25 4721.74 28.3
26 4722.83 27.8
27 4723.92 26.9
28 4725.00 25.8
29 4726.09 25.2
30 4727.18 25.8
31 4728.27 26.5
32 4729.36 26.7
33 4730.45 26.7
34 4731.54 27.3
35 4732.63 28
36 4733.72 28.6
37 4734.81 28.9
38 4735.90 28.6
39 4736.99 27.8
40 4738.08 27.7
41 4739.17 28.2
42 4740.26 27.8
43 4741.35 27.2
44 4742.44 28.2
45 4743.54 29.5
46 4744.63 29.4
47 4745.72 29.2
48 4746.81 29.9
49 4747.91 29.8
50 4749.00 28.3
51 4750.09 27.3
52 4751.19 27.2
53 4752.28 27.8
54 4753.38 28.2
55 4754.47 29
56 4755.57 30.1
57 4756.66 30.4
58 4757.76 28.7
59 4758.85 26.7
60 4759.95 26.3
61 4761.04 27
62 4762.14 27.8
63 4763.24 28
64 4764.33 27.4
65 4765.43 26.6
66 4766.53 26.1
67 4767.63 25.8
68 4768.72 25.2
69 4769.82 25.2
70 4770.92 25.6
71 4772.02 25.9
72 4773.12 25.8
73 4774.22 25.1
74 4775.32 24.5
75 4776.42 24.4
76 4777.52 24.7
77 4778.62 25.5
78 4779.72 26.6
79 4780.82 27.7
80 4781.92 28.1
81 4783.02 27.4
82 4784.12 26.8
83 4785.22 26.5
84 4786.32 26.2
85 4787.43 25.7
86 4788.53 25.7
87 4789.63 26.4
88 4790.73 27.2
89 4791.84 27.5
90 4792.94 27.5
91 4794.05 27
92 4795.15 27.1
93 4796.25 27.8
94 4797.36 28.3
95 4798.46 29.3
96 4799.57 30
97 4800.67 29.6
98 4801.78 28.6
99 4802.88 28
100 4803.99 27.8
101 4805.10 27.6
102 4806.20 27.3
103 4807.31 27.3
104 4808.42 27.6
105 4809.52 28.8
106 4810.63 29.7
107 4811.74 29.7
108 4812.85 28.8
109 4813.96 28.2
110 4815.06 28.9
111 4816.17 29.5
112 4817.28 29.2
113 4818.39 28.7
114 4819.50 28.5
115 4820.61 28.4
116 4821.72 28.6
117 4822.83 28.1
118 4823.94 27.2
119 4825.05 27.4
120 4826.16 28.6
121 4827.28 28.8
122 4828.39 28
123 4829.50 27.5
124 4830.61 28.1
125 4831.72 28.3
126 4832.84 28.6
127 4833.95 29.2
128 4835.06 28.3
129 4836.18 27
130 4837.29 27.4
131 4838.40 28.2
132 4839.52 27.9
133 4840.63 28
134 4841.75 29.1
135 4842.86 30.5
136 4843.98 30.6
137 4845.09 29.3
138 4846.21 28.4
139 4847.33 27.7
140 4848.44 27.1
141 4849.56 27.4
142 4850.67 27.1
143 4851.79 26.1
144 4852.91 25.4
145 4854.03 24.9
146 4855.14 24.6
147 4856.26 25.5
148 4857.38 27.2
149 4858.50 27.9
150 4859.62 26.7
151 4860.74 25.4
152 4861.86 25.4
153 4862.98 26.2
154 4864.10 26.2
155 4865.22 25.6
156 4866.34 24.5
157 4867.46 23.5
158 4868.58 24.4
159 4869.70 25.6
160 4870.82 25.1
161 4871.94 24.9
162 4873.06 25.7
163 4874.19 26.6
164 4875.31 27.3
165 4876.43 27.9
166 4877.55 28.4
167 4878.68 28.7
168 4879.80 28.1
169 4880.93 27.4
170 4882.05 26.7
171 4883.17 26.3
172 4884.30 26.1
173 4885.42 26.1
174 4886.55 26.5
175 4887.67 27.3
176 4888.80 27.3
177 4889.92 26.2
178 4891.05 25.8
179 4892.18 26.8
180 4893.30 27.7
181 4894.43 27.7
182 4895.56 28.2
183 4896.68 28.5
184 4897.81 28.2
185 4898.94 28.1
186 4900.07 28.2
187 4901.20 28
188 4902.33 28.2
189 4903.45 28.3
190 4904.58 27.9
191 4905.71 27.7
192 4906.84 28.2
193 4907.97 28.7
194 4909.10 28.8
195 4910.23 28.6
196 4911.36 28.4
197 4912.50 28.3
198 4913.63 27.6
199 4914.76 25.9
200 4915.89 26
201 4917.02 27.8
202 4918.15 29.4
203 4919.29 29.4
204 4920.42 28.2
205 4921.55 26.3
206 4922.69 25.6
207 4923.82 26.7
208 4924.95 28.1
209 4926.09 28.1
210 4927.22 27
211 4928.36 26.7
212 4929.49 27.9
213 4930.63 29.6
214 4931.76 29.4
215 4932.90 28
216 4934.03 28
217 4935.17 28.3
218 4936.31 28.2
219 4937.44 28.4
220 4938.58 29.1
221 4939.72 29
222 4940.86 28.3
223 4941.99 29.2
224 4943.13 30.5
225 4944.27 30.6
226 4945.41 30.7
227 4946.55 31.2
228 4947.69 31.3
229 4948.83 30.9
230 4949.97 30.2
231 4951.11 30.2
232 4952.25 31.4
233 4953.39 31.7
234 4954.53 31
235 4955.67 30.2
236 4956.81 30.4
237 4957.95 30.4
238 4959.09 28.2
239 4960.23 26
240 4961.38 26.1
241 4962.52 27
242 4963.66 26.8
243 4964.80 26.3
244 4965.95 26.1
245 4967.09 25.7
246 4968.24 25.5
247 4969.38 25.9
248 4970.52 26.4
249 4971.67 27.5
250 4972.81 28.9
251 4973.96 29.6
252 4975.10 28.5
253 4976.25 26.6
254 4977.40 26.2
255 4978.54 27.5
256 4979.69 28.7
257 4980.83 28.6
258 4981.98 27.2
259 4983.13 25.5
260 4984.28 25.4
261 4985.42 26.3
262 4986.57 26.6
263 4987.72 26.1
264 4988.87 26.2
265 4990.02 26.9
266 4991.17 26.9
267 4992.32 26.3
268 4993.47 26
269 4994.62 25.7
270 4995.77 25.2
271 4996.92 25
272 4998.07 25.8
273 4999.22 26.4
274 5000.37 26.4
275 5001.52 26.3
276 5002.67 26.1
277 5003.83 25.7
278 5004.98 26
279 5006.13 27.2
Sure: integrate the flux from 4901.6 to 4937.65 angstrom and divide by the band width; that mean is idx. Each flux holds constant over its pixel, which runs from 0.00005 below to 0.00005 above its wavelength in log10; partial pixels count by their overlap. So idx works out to 27.9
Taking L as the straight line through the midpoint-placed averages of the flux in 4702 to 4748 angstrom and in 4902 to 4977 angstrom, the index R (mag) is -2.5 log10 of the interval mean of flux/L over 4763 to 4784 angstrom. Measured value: 0.06 mag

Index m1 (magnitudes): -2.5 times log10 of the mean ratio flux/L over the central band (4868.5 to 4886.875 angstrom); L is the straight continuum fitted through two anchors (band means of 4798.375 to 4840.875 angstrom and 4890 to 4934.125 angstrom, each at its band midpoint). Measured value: 0.06 mag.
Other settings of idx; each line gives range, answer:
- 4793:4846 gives 28.4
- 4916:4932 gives 27.8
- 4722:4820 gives 27.5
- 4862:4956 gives 27.9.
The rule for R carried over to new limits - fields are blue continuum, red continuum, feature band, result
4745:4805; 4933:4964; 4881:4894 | 0.08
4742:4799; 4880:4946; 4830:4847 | -0.04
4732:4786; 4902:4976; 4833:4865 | 0.02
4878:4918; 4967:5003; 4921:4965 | -0.07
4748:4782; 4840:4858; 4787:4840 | -0.04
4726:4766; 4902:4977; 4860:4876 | 0.11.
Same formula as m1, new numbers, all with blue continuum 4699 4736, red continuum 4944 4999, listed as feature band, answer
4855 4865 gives 0.050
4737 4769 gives -0.038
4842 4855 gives -0.012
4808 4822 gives -0.063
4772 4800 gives 0.016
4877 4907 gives 0.000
